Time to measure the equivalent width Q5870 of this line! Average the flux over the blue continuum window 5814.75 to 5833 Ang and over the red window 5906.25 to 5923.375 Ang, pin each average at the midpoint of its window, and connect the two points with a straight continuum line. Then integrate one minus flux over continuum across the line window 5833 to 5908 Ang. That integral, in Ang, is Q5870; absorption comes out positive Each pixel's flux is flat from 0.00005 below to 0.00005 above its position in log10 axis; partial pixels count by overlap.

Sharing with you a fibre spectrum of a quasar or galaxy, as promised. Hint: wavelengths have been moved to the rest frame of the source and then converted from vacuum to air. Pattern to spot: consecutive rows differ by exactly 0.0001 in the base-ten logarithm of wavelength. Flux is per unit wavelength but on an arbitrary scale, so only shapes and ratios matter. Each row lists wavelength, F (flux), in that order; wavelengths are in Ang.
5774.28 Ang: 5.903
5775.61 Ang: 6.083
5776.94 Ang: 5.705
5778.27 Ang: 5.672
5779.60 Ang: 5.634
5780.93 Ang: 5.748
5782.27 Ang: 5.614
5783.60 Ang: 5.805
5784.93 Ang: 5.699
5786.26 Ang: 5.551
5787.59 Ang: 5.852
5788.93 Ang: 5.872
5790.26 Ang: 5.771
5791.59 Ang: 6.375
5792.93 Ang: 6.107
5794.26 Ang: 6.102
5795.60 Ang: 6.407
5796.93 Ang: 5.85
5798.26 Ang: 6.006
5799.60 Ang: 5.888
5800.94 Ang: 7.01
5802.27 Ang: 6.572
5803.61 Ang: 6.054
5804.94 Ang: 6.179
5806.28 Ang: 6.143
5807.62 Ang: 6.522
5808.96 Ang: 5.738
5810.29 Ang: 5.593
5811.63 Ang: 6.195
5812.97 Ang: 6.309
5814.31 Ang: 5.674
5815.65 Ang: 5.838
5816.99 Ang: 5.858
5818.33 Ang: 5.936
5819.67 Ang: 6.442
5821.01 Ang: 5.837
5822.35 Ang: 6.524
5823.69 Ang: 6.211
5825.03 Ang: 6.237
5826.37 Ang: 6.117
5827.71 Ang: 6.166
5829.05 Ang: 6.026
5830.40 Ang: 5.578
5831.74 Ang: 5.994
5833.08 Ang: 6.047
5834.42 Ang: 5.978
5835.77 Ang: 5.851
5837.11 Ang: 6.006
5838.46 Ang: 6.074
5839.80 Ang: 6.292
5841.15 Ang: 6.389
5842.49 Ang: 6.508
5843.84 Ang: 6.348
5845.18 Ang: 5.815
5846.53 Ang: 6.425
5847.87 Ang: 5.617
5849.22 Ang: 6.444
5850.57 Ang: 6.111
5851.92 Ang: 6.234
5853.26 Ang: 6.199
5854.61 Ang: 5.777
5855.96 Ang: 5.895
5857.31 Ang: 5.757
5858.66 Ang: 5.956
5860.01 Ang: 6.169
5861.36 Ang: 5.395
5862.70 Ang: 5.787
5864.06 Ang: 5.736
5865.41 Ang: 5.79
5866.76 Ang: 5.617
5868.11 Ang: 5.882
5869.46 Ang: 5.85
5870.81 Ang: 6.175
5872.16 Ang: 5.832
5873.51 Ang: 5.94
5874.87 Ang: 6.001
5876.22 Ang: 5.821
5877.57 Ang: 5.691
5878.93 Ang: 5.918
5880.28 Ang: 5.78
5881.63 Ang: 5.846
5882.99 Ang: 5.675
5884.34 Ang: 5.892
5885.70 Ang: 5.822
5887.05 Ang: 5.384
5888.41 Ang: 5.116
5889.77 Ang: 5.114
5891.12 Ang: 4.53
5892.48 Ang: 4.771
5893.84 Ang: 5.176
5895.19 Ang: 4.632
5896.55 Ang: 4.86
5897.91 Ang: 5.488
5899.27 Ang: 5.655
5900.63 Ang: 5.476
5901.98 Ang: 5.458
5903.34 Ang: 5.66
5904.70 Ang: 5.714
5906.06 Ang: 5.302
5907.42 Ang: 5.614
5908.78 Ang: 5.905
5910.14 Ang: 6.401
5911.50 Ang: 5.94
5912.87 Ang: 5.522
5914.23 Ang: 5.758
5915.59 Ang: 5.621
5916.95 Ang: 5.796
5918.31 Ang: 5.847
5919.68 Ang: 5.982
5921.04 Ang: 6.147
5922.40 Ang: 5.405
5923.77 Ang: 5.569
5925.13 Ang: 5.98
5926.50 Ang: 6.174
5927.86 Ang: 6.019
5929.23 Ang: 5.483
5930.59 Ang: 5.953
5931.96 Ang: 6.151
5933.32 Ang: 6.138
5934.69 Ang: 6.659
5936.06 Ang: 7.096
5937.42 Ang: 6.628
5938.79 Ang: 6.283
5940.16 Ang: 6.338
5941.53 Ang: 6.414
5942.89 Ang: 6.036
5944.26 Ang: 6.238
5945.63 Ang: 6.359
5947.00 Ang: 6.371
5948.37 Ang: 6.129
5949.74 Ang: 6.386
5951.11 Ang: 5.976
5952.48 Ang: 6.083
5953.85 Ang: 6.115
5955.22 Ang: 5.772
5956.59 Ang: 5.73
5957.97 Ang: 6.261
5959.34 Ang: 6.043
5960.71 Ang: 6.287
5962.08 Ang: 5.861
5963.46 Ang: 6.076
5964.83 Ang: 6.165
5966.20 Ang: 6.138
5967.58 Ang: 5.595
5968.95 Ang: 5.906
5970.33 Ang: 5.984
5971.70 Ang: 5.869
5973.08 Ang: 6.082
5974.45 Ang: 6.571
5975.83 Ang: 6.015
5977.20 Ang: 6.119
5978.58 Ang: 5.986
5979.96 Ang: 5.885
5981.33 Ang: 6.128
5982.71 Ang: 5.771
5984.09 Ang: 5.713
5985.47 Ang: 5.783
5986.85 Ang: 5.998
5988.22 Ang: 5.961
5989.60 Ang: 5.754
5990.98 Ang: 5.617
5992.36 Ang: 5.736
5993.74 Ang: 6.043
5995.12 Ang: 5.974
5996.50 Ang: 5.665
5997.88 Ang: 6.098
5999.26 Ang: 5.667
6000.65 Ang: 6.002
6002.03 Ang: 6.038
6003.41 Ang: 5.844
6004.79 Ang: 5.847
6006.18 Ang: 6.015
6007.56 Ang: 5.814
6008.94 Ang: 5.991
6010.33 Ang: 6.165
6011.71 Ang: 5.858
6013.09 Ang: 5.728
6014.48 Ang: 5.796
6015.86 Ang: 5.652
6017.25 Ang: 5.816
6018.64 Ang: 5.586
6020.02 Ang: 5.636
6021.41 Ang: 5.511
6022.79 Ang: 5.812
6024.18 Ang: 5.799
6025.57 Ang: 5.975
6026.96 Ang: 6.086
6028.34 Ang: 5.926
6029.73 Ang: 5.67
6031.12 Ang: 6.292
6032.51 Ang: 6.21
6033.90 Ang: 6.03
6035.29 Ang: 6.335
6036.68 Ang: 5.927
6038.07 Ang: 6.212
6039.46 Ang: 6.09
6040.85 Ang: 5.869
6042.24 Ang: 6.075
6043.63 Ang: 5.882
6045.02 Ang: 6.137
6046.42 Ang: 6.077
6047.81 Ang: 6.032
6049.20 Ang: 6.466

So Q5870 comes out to 2.3 Ang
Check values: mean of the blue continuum 6.05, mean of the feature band 5.75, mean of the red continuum 5.81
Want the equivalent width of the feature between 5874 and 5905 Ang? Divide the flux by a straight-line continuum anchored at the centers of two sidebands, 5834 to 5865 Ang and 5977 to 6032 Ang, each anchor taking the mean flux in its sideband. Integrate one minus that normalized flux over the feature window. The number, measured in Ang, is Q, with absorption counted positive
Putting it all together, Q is 2.8 Ang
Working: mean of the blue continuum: 6.03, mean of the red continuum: 5.87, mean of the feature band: 5.45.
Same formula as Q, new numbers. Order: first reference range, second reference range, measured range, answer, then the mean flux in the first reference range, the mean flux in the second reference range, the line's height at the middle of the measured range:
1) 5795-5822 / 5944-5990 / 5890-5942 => 2.45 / 6.11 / 6.03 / 6.06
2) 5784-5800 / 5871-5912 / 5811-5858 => -2.38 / 5.96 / 5.55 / 5.78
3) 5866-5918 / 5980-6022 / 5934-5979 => -3.35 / 5.6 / 5.84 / 5.74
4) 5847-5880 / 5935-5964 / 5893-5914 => 1.84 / 5.9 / 6.22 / 6.05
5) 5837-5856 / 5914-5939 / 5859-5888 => 1.47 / 6.15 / 6.04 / 6.11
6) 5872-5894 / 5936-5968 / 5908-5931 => 0.10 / 5.55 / 6.17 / 5.88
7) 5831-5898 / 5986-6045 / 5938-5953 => -1.00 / 5.79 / 5.91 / 5.85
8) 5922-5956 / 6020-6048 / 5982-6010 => 0.85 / 6.16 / 5.99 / 6.05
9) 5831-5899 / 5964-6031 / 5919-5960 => -1.98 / 5.79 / 5.9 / 5.85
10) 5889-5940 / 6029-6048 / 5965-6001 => -0.09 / 5.73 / 6.06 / 5.91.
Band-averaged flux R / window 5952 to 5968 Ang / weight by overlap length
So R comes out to 6.01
